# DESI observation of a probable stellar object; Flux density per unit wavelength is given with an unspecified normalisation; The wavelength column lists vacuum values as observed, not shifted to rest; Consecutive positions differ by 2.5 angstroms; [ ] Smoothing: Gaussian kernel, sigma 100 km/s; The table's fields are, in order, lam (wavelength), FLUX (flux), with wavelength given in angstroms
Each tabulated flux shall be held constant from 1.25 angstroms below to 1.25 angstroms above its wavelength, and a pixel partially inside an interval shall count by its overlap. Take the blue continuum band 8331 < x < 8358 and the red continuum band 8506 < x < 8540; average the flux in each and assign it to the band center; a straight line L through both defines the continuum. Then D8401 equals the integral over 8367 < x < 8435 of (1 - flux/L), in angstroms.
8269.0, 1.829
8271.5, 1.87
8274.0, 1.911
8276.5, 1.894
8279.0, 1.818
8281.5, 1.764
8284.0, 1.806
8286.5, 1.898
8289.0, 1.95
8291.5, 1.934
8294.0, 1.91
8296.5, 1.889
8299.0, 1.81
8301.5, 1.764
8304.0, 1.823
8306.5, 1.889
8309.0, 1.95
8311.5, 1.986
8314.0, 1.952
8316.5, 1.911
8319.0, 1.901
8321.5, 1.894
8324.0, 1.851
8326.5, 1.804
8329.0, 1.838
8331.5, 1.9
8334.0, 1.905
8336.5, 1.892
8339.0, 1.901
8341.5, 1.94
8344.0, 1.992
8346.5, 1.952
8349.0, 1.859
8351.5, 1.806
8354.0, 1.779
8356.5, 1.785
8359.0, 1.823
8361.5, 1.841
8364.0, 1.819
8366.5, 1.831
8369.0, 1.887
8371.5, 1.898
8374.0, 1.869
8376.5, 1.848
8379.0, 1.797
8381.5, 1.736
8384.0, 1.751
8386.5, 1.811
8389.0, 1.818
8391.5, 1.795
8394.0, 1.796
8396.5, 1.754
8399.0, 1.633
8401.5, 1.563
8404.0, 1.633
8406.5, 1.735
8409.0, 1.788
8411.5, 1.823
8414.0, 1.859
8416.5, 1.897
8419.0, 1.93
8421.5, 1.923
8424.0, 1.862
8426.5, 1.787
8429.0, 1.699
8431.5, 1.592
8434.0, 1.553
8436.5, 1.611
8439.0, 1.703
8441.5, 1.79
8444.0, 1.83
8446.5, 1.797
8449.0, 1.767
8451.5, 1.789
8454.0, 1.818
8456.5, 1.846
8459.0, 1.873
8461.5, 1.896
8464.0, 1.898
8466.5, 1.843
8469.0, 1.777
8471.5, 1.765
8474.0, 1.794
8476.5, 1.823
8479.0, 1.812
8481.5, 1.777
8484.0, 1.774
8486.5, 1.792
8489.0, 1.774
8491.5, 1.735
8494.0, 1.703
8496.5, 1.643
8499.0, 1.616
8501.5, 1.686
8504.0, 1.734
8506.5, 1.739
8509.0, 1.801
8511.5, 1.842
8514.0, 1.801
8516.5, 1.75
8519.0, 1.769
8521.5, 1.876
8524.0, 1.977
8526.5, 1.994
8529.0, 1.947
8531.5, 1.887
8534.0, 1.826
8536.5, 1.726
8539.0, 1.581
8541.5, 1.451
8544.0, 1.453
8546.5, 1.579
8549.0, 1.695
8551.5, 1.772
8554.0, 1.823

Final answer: 3.1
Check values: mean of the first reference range 1.88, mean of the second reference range 1.83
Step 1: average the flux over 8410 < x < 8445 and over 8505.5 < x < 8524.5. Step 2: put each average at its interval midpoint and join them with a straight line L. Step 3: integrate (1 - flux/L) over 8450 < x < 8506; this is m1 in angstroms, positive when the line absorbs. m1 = 0.6 angstroms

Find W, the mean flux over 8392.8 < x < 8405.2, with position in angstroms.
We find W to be 1.68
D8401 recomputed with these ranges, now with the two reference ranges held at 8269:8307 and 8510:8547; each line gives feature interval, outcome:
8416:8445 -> 0.72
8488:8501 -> 0.65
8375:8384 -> 0.17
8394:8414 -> 1.06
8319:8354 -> -0.80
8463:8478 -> -0.21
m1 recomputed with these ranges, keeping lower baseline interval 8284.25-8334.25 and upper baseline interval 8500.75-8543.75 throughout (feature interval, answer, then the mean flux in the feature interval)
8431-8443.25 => 1.1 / 1.66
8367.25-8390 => 0.3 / 1.82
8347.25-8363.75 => 0.4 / 1.82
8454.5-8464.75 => -0.3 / 1.87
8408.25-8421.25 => -0.2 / 1.87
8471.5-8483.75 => 0.1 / 1.8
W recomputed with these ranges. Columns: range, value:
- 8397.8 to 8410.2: 1.67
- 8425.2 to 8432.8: 1.69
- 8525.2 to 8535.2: 1.91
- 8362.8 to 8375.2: 1.86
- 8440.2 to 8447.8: 1.8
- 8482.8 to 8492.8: 1.77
